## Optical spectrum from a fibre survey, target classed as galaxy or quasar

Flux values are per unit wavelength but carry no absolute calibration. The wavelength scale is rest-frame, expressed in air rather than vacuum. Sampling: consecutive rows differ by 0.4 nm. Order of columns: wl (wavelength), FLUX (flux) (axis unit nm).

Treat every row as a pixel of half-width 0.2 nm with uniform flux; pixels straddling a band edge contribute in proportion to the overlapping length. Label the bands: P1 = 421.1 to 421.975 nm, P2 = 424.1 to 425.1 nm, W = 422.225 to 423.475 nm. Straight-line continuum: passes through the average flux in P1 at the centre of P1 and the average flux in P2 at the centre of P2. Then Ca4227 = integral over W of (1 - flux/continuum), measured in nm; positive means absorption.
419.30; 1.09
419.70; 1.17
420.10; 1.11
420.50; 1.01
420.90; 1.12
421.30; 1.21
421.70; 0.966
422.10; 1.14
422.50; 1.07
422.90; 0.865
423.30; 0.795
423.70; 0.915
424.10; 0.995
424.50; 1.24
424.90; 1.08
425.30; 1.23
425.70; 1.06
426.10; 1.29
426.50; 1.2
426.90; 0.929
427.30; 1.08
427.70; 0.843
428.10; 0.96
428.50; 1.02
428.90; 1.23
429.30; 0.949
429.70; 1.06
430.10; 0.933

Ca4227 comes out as 0.204 nm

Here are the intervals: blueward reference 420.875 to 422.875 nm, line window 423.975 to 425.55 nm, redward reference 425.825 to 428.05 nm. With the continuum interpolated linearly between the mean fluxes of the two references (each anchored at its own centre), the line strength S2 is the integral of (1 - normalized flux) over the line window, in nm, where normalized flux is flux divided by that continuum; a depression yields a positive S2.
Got -0.106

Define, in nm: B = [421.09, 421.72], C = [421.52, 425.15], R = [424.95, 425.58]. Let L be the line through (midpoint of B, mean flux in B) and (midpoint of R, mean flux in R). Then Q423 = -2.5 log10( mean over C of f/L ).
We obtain 0.14 mag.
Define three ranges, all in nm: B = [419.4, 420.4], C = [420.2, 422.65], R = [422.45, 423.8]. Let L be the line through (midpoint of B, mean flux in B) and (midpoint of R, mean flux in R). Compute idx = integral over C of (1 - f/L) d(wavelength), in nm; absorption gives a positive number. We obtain -0.18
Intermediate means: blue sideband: 1.12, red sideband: 0.893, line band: 1.09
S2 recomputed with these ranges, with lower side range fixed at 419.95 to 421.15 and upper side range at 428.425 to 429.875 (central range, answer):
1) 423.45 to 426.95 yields -0.103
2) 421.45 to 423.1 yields 0.099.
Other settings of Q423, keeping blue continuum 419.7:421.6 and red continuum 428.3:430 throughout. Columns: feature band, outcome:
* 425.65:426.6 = -0.119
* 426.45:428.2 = 0.085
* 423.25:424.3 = 0.189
